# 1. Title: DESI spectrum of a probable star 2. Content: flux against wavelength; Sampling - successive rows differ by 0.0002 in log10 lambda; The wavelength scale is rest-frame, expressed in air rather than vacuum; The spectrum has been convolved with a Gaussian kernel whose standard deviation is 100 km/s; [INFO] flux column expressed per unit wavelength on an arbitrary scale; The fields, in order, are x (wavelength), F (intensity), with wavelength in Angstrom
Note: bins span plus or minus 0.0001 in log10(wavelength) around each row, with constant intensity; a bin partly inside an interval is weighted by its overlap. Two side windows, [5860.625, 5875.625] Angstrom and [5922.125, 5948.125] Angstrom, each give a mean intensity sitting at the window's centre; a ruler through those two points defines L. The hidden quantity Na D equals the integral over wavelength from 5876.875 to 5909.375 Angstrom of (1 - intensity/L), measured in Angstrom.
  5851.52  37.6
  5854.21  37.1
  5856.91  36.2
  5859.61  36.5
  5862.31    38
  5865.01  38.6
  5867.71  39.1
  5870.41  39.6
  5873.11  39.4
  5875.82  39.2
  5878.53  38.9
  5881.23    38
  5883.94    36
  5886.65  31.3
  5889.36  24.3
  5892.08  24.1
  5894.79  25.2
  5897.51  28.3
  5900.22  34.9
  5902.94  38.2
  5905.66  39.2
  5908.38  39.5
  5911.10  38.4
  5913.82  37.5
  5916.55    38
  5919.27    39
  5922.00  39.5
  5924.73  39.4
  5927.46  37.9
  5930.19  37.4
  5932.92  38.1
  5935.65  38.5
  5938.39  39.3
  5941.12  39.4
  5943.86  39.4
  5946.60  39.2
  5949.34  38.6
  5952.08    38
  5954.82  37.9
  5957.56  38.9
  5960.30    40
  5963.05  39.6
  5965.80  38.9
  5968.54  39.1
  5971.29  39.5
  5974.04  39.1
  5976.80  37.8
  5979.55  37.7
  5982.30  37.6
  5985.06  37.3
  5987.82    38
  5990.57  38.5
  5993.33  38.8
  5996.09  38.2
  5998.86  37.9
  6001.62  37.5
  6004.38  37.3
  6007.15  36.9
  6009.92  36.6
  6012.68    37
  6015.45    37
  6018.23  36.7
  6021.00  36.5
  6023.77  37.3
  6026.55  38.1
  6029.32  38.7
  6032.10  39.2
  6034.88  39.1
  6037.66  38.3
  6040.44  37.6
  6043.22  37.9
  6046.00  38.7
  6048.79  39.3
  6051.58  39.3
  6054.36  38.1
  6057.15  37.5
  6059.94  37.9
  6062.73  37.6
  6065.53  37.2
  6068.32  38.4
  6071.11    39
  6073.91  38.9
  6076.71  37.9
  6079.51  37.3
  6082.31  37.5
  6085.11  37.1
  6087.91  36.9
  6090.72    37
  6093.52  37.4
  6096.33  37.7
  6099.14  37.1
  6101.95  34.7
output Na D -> 4.8 Angstrom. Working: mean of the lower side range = 38.9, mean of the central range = 33.1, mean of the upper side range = 38.8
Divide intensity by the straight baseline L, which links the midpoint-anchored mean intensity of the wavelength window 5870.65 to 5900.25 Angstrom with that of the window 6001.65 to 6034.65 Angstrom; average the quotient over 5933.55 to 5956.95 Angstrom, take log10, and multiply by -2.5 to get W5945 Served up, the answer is -0.11 mag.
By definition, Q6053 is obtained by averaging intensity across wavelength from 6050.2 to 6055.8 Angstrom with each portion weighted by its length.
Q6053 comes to 38.7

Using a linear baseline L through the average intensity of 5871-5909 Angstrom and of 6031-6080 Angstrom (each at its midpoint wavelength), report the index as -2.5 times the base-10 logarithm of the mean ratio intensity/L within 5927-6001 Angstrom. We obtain -0.076 mag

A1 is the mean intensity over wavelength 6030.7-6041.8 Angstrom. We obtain 38.5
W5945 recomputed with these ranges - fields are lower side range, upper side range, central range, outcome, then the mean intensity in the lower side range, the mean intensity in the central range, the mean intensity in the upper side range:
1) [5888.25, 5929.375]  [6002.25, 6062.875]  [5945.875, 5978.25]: -0.08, 35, 38.9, 37.8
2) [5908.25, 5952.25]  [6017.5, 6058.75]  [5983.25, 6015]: 0.02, 38.6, 37.6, 38.2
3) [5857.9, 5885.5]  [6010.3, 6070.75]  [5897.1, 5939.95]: 0.01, 38.3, 37.9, 38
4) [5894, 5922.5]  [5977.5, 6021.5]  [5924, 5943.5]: -0.06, 36.3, 38.6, 37.5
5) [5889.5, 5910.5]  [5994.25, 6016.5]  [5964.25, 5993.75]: -0.07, 32.5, 38.4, 37.3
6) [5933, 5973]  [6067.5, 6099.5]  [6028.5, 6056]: -0.01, 39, 38.6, 37.7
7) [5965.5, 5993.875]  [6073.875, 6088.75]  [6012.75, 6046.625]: 0.00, 38.4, 37.9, 37.5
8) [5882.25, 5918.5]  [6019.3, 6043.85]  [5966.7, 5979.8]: -0.08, 33.6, 38.7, 38.1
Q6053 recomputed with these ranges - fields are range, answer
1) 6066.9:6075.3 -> 38.8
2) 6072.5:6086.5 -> 37.7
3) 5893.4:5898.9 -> 26.8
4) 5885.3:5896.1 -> 26.2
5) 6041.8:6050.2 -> 38.6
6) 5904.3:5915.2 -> 38.6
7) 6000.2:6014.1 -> 37.1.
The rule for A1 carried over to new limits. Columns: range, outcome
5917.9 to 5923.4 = 39.2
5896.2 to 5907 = 35.2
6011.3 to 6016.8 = 37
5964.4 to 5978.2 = 38.9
